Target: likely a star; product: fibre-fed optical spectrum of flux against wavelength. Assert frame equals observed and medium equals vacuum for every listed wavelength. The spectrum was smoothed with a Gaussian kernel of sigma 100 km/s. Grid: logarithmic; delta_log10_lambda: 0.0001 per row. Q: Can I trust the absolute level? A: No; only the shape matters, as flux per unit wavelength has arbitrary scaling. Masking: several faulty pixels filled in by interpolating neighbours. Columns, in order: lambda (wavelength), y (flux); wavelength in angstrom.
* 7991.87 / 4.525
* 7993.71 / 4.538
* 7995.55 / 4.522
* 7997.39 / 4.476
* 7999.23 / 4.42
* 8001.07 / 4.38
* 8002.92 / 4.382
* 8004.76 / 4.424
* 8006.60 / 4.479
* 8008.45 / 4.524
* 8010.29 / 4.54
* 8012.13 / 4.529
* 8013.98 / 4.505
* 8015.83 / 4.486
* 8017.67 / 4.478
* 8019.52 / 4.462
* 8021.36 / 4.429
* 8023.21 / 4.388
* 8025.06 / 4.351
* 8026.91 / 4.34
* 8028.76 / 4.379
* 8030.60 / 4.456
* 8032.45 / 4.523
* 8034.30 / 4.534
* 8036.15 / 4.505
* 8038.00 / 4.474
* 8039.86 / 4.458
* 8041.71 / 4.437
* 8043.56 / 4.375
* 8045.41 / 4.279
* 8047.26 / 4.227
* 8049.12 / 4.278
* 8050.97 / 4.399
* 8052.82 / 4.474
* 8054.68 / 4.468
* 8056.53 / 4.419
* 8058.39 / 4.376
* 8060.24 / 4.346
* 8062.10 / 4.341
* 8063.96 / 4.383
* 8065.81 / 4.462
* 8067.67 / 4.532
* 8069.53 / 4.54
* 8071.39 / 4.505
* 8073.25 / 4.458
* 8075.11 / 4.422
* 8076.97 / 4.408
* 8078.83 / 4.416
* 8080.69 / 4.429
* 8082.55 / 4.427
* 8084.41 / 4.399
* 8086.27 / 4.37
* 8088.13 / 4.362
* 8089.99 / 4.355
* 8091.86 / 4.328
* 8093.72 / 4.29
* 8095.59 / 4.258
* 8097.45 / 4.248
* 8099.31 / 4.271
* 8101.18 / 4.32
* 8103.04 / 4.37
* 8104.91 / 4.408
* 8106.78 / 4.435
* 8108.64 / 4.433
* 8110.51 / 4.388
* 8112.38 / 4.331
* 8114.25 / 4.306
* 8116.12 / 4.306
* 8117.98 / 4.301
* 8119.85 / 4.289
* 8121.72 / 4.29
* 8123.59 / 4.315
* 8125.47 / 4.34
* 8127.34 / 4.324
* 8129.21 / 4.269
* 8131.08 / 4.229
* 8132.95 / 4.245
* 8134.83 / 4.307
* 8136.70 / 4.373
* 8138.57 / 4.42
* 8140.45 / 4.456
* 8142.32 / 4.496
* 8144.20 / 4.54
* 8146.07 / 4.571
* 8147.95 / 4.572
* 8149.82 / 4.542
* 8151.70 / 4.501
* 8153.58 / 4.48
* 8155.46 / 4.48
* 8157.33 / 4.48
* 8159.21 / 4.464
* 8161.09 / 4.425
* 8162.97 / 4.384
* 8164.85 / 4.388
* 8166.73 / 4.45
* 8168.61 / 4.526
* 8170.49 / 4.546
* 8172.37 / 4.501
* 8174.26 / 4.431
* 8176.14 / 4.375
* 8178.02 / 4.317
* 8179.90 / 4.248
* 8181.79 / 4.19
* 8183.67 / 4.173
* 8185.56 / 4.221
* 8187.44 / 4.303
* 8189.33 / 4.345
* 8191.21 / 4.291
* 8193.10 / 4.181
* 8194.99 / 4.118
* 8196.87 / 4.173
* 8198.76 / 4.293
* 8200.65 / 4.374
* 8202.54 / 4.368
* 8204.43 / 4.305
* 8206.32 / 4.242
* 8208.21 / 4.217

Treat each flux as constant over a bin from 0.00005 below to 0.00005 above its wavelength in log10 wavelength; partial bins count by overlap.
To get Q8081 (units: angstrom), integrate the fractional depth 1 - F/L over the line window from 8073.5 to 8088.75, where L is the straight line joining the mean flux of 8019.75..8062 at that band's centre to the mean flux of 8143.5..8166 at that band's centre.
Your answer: 0.1 angstrom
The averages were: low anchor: 4.41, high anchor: 4.49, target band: 4.41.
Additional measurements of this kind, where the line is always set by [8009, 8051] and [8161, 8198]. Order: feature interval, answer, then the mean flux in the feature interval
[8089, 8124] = 0.4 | 4.33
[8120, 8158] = -0.5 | 4.41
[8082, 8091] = 0.0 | 4.38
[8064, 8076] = -0.2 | 4.48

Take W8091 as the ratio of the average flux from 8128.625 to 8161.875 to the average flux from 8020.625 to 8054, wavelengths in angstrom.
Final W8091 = 1.01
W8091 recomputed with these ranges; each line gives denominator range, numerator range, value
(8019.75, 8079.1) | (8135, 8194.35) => 1.00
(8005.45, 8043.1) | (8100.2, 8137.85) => 0.97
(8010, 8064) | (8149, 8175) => 1.01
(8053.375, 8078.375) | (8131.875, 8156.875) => 1.01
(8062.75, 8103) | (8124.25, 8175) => 1.01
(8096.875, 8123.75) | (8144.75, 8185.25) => 1.02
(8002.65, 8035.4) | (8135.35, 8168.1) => 1.00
